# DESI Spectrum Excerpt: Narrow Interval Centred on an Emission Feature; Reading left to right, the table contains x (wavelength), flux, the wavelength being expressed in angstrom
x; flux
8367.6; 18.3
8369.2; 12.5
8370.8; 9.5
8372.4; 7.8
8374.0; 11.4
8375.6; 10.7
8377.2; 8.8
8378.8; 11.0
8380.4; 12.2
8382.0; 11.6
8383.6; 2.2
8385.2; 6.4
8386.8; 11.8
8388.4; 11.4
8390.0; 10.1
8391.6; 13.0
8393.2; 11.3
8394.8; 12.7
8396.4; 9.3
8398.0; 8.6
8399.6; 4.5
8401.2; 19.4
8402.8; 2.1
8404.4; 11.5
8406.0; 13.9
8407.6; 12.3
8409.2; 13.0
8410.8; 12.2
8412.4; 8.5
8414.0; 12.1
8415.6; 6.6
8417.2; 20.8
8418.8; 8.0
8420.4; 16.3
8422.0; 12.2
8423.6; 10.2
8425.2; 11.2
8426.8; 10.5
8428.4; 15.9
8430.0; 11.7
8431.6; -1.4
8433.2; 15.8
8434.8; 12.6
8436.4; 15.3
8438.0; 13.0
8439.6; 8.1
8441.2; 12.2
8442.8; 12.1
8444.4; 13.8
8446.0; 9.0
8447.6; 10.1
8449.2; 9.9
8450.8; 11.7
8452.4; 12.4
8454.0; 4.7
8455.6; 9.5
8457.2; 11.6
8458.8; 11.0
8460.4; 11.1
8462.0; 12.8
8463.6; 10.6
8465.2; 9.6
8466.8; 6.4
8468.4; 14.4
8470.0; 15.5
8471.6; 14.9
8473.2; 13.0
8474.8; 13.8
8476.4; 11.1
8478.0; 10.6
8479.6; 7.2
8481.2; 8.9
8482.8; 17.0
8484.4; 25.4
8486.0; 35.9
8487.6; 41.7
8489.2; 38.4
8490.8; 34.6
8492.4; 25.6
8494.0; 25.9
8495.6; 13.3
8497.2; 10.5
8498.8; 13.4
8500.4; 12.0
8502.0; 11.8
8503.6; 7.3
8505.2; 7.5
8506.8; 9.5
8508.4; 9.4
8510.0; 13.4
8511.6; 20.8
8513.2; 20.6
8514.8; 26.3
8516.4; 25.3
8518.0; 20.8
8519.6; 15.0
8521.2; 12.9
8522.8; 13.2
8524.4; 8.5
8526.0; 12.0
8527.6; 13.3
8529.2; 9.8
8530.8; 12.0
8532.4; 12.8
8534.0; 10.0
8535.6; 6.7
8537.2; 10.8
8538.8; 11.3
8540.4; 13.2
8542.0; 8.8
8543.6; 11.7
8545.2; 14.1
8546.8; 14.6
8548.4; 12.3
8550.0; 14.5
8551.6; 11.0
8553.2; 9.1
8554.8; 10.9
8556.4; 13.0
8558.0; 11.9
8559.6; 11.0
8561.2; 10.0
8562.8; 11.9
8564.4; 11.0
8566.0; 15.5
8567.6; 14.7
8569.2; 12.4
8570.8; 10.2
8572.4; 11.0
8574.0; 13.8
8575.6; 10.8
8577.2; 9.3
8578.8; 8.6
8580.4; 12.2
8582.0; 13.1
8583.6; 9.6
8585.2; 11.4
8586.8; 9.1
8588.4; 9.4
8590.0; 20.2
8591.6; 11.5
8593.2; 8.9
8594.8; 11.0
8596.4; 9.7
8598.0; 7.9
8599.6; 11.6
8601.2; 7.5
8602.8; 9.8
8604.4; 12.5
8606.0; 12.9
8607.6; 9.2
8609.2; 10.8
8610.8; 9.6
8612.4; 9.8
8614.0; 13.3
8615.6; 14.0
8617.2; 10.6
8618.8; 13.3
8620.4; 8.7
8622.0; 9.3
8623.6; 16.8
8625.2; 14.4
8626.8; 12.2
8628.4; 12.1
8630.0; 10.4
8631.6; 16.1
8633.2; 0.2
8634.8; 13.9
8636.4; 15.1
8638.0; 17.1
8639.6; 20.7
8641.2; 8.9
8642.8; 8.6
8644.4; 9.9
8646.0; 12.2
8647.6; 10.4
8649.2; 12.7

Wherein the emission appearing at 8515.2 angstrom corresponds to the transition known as [N II]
